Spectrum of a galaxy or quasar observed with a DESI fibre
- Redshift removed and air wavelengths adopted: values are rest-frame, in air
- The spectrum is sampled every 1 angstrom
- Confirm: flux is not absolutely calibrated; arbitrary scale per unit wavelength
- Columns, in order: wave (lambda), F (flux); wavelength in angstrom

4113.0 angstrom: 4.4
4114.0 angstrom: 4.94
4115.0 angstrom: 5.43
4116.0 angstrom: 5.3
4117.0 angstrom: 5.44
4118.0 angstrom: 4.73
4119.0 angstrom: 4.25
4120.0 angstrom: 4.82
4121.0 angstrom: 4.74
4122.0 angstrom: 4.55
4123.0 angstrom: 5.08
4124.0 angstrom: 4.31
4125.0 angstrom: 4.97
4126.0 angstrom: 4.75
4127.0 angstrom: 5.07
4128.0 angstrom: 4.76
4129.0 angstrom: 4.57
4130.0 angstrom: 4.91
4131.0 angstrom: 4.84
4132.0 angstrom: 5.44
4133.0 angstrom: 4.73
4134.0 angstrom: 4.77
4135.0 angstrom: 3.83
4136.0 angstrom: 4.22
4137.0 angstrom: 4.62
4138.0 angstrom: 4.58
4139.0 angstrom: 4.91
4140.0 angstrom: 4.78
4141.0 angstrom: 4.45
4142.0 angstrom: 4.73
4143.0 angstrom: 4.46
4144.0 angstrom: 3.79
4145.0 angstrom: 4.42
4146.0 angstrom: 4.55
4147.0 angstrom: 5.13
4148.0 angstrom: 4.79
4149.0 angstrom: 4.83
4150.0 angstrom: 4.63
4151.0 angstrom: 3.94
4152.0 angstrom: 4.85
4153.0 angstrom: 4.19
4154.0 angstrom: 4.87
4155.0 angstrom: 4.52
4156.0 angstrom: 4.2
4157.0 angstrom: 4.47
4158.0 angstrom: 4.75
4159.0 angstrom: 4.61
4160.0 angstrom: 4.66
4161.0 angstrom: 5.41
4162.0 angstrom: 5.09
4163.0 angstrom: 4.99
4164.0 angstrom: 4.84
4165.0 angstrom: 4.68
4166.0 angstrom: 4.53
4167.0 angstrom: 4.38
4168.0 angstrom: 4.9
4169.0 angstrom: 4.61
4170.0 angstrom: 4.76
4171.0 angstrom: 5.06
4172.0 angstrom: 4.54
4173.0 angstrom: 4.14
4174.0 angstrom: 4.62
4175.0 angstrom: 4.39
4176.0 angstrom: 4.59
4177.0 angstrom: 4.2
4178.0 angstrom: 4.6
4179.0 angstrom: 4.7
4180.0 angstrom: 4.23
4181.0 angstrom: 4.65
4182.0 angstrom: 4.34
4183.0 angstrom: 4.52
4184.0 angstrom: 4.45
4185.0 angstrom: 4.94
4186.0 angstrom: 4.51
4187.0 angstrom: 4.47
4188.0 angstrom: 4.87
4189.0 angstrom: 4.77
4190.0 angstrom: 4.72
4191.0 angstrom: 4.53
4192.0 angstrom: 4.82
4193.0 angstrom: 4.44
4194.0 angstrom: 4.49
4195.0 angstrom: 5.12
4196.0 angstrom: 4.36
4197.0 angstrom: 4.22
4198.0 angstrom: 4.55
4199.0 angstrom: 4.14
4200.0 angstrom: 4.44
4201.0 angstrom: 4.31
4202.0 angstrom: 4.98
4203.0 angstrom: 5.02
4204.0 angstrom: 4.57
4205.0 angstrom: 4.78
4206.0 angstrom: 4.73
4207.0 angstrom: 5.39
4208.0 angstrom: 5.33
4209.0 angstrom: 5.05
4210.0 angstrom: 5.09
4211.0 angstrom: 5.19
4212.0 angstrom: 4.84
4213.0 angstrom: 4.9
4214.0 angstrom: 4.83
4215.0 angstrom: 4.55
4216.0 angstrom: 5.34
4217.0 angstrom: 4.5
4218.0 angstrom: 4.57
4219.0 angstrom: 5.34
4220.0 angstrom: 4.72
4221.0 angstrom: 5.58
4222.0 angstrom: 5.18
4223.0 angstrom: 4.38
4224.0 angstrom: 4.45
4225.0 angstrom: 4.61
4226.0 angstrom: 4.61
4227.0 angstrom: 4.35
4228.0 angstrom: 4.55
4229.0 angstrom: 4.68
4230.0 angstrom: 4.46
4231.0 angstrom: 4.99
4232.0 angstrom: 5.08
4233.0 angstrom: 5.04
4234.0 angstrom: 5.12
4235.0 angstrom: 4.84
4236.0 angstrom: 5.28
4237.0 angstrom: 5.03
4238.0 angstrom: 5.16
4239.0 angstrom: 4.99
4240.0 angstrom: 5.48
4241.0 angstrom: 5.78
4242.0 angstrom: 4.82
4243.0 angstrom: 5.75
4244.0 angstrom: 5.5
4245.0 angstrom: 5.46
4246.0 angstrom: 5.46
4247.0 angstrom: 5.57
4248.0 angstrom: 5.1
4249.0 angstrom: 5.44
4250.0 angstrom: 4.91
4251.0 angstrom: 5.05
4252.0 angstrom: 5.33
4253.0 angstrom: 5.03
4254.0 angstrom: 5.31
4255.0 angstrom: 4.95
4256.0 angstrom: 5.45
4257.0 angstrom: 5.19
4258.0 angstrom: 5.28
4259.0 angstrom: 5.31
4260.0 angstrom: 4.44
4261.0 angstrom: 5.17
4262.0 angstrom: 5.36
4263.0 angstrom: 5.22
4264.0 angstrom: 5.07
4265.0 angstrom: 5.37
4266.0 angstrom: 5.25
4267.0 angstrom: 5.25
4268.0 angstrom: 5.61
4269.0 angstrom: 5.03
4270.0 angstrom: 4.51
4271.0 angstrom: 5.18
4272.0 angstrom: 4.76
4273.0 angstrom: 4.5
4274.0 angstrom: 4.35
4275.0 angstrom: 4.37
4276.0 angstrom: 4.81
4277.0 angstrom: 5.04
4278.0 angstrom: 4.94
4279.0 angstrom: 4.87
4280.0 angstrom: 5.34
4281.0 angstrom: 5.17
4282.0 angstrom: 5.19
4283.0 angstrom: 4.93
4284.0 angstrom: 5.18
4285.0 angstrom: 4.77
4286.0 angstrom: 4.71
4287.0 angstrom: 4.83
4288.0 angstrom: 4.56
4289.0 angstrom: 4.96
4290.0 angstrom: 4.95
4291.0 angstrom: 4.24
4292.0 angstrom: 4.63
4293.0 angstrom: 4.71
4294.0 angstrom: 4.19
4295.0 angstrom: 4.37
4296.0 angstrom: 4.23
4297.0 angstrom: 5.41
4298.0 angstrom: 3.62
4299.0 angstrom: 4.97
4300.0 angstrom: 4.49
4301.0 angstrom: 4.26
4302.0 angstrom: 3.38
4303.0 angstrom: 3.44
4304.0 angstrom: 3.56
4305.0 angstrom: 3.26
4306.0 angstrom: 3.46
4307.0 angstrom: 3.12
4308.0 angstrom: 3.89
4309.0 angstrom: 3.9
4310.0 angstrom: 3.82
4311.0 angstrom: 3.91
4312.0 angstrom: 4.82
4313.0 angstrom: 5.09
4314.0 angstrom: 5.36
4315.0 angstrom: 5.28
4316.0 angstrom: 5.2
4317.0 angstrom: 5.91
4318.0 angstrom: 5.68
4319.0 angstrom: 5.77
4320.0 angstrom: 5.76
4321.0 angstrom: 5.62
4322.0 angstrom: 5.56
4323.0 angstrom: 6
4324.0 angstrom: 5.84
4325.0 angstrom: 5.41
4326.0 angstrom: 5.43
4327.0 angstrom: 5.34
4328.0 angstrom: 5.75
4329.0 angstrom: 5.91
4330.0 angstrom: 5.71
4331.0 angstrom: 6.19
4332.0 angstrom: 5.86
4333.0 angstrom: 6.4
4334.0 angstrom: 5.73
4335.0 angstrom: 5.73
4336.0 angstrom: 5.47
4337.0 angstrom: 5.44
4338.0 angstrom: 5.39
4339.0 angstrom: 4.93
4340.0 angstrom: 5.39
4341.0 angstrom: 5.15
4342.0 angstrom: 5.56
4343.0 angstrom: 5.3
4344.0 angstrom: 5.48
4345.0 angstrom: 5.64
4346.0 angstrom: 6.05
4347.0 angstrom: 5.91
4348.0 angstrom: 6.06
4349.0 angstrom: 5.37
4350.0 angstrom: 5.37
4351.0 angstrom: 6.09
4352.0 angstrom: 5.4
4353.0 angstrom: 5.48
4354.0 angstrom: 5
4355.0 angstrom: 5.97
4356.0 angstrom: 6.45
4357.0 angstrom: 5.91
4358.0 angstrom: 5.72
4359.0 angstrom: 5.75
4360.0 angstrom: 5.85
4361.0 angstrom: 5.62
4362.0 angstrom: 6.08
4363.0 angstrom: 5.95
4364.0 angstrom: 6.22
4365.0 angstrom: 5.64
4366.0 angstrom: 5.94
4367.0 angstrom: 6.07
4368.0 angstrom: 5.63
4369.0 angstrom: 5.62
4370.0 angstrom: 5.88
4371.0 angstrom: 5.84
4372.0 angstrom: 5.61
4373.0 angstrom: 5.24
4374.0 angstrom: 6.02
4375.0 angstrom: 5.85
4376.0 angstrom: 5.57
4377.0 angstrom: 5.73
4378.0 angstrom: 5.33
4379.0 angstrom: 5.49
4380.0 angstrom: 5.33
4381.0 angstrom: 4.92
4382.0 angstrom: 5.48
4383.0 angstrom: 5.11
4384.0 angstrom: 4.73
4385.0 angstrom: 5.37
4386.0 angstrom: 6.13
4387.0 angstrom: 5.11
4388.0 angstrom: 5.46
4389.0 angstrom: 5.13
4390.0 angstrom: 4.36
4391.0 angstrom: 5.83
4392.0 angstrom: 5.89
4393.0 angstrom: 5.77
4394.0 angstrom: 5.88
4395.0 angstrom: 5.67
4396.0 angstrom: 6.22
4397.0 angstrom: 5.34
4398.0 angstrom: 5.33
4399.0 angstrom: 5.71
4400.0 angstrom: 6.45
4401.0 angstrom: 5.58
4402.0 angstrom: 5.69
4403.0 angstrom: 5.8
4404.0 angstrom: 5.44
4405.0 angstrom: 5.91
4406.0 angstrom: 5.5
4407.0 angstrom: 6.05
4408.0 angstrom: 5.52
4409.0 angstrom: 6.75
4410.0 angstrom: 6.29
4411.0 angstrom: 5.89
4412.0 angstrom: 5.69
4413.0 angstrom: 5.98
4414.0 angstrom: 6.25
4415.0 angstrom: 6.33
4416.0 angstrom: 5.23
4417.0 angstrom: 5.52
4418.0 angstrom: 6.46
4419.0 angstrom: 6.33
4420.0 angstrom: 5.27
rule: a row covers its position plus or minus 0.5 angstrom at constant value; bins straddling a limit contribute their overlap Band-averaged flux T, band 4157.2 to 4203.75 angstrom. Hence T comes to 4.63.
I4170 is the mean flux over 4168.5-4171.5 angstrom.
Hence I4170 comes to 4.81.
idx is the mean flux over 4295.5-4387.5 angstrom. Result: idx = 5.32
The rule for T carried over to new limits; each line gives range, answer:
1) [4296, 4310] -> 3.91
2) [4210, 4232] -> 4.8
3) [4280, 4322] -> 4.62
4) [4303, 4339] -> 5.13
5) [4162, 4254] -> 4.83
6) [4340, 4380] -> 5.71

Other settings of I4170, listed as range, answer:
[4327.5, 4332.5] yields 5.88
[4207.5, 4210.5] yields 5.16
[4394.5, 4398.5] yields 5.64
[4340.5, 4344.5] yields 5.37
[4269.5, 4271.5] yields 4.84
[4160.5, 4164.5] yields 5.08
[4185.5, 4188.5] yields 4.62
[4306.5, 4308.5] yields 3.5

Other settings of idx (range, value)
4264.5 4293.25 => 4.9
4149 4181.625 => 4.61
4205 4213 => 5.06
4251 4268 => 5.19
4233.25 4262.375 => 5.22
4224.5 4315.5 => 4.81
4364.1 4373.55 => 5.74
